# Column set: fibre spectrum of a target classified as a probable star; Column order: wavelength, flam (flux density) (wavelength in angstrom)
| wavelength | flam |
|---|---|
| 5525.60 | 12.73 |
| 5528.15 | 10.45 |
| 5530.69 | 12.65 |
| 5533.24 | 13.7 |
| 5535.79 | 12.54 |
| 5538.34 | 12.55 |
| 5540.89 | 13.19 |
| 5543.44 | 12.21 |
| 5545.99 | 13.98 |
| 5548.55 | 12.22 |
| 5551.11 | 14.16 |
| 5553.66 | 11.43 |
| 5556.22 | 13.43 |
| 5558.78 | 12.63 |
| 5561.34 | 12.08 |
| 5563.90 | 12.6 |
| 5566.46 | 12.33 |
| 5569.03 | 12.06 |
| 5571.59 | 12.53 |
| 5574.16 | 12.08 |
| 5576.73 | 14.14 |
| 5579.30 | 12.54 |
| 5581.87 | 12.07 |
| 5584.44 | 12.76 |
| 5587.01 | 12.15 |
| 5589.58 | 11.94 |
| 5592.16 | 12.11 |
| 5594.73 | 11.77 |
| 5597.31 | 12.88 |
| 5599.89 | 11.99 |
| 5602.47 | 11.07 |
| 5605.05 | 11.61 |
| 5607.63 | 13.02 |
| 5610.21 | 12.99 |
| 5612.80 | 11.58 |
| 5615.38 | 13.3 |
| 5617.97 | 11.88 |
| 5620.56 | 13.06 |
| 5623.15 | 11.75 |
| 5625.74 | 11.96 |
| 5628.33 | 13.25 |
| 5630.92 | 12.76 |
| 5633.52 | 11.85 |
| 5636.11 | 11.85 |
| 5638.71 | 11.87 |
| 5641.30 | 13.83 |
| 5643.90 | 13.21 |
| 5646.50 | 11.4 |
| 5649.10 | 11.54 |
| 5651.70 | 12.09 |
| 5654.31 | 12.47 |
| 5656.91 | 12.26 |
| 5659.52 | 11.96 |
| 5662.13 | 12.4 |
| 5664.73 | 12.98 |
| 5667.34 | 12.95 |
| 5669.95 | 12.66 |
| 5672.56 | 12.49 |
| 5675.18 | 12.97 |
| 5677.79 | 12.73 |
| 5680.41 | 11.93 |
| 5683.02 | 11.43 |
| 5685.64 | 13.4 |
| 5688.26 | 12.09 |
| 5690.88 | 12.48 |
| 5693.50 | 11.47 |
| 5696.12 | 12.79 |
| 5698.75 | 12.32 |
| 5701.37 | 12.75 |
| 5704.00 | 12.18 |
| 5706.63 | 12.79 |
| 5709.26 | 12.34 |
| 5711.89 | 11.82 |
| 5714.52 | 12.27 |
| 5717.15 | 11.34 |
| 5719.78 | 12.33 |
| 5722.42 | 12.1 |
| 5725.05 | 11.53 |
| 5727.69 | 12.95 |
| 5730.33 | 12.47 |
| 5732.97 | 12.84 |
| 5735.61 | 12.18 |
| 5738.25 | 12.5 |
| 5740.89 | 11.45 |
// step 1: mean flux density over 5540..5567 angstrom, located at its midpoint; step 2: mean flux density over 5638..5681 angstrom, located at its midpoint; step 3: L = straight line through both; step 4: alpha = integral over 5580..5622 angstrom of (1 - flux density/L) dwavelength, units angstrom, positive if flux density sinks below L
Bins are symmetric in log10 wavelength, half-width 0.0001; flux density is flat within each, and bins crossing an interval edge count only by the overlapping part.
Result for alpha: 1.2 angstrom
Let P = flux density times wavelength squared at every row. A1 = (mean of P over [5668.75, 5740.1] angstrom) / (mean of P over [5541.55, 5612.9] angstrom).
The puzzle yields 1.0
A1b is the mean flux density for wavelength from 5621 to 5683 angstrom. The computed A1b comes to 12.4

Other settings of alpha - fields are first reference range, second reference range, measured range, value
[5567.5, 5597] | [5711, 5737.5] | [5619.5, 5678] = -0.66 angstrom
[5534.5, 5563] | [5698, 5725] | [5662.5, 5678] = -0.55 angstrom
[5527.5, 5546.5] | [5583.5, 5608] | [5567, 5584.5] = -0.40 angstrom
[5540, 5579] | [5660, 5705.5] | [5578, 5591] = 0.39 angstrom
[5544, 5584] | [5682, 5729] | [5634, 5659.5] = 0.36 angstrom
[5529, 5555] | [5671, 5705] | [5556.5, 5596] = 0.97 angstrom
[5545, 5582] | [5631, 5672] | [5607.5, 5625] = 0.06 angstrom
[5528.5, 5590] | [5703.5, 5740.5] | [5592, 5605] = 0.65 angstrom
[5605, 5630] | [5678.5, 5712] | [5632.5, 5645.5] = -0.08 angstrom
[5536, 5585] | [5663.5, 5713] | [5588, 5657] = 1.64 angstrom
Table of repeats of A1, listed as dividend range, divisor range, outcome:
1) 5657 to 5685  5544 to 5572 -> 1.02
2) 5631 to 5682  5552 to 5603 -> 1.03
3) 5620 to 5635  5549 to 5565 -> 1.00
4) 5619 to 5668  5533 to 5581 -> 1.00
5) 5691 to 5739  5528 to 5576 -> 1.03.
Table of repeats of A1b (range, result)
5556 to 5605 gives 12.3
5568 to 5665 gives 12.3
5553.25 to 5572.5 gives 12.4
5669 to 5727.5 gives 12.3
